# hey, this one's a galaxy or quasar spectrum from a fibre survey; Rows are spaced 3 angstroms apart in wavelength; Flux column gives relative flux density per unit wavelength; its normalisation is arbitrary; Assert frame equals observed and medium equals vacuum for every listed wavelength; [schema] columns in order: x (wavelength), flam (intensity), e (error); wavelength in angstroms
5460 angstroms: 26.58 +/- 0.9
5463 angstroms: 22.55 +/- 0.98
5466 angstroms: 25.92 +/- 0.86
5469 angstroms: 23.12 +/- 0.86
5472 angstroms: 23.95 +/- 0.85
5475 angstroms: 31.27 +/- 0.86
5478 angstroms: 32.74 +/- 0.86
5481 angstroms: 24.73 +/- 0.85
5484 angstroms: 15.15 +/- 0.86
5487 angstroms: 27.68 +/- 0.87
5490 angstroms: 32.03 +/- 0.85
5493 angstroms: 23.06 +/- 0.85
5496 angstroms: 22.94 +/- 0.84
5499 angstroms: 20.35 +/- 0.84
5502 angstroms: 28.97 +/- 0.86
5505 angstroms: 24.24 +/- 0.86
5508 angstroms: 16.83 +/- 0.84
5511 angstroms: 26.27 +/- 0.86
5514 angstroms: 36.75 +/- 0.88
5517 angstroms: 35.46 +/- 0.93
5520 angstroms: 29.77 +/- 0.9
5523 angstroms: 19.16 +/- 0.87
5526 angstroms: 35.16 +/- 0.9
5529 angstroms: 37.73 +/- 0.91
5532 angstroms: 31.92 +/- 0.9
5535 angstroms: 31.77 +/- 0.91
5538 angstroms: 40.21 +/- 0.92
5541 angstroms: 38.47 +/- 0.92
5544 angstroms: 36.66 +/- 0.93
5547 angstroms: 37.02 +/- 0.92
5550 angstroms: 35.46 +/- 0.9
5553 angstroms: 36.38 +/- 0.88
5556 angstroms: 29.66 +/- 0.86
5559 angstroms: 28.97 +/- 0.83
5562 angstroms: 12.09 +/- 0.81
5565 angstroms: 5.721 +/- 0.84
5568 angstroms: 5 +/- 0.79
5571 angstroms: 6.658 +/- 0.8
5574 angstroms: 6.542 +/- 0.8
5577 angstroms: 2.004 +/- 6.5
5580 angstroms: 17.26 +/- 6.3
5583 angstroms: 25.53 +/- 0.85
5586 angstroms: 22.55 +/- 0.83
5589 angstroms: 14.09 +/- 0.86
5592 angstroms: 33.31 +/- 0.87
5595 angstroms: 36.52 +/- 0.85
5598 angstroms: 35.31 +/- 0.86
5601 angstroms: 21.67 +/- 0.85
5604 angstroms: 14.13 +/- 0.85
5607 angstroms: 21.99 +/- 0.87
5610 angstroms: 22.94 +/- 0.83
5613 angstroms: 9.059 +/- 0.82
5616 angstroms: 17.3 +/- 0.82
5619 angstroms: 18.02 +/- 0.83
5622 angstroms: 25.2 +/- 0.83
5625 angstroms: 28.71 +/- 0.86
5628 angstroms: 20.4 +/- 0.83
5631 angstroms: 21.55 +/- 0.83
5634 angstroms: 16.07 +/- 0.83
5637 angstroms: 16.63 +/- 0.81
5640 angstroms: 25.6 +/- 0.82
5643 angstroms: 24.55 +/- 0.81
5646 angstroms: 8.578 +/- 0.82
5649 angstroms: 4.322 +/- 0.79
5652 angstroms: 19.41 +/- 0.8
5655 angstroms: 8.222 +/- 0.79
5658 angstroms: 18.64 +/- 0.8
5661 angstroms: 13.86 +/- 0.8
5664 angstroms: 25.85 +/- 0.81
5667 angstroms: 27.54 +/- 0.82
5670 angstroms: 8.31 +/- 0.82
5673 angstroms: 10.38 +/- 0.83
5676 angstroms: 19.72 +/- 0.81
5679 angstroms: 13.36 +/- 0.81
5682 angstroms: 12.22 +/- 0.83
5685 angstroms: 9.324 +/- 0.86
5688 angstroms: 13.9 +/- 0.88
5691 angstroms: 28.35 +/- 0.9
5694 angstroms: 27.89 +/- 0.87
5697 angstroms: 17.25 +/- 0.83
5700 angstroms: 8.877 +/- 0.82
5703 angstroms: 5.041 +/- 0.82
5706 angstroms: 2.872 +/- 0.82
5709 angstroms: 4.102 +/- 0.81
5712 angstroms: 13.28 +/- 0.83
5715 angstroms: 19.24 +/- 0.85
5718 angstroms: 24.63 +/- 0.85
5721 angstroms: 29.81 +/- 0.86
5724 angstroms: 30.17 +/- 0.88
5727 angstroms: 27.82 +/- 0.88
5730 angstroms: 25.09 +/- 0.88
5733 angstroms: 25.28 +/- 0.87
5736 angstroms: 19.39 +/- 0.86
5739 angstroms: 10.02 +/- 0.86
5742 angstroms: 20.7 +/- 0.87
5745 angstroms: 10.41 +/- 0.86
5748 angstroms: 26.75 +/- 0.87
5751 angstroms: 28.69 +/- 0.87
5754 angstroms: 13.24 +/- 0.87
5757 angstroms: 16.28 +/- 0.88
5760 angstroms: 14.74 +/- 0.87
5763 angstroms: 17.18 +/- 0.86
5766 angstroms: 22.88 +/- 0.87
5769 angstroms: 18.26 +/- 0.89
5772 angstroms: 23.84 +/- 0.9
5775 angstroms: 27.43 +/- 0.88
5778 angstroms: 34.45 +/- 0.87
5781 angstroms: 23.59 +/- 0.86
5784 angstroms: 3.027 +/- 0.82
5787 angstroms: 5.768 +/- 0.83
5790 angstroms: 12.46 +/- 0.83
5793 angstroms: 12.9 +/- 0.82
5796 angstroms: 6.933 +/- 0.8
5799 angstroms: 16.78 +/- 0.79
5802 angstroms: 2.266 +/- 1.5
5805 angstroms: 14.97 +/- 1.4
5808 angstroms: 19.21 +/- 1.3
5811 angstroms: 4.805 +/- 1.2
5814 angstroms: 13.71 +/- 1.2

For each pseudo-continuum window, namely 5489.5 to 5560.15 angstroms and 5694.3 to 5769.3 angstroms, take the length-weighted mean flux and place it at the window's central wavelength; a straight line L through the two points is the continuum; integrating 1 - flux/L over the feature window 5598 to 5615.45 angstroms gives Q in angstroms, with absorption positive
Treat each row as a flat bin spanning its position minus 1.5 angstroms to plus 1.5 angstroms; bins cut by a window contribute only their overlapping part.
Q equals 4.3 angstroms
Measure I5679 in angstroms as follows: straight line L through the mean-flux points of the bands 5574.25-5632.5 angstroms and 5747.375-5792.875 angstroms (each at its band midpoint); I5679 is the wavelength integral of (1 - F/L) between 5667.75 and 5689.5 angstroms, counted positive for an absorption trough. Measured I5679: 7.73 angstroms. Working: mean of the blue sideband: 21.1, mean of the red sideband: 18.9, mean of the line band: 13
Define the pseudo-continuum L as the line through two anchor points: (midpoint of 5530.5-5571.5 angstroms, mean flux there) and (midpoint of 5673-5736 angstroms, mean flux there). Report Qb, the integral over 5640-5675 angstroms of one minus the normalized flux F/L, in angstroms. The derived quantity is 8.1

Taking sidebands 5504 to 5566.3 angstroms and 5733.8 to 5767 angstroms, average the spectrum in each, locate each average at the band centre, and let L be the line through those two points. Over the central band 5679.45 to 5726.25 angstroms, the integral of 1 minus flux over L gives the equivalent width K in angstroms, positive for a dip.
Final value 9.3 angstroms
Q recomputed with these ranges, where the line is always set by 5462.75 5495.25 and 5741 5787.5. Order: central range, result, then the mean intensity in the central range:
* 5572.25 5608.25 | 3.75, 20.8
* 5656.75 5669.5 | 0.70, 20.5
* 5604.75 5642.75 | 3.75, 20.3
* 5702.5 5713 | 7.40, 6.11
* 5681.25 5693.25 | 2.39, 16.9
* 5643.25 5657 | 6.40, 11.8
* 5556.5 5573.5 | 8.15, 12.4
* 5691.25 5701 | 0.55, 19.8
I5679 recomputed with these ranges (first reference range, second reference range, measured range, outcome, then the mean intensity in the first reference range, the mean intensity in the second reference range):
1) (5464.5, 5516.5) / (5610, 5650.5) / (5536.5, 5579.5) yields -0.4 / 25.8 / 18.3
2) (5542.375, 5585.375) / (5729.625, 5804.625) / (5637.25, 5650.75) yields 2.4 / 20.5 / 17.4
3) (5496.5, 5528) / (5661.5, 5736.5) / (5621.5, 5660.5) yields 5.5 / 27.3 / 17.9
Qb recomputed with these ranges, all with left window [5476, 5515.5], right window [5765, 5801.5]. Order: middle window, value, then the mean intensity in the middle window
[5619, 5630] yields -1.02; 23.7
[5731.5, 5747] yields 0.64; 17.5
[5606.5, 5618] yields 2.40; 17.5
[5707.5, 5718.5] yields 2.60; 14.5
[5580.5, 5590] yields 0.91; 20.7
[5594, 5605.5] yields -2.06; 26.5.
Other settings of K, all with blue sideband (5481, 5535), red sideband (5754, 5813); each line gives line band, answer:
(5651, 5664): 3.0 angstroms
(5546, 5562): -3.8 angstroms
